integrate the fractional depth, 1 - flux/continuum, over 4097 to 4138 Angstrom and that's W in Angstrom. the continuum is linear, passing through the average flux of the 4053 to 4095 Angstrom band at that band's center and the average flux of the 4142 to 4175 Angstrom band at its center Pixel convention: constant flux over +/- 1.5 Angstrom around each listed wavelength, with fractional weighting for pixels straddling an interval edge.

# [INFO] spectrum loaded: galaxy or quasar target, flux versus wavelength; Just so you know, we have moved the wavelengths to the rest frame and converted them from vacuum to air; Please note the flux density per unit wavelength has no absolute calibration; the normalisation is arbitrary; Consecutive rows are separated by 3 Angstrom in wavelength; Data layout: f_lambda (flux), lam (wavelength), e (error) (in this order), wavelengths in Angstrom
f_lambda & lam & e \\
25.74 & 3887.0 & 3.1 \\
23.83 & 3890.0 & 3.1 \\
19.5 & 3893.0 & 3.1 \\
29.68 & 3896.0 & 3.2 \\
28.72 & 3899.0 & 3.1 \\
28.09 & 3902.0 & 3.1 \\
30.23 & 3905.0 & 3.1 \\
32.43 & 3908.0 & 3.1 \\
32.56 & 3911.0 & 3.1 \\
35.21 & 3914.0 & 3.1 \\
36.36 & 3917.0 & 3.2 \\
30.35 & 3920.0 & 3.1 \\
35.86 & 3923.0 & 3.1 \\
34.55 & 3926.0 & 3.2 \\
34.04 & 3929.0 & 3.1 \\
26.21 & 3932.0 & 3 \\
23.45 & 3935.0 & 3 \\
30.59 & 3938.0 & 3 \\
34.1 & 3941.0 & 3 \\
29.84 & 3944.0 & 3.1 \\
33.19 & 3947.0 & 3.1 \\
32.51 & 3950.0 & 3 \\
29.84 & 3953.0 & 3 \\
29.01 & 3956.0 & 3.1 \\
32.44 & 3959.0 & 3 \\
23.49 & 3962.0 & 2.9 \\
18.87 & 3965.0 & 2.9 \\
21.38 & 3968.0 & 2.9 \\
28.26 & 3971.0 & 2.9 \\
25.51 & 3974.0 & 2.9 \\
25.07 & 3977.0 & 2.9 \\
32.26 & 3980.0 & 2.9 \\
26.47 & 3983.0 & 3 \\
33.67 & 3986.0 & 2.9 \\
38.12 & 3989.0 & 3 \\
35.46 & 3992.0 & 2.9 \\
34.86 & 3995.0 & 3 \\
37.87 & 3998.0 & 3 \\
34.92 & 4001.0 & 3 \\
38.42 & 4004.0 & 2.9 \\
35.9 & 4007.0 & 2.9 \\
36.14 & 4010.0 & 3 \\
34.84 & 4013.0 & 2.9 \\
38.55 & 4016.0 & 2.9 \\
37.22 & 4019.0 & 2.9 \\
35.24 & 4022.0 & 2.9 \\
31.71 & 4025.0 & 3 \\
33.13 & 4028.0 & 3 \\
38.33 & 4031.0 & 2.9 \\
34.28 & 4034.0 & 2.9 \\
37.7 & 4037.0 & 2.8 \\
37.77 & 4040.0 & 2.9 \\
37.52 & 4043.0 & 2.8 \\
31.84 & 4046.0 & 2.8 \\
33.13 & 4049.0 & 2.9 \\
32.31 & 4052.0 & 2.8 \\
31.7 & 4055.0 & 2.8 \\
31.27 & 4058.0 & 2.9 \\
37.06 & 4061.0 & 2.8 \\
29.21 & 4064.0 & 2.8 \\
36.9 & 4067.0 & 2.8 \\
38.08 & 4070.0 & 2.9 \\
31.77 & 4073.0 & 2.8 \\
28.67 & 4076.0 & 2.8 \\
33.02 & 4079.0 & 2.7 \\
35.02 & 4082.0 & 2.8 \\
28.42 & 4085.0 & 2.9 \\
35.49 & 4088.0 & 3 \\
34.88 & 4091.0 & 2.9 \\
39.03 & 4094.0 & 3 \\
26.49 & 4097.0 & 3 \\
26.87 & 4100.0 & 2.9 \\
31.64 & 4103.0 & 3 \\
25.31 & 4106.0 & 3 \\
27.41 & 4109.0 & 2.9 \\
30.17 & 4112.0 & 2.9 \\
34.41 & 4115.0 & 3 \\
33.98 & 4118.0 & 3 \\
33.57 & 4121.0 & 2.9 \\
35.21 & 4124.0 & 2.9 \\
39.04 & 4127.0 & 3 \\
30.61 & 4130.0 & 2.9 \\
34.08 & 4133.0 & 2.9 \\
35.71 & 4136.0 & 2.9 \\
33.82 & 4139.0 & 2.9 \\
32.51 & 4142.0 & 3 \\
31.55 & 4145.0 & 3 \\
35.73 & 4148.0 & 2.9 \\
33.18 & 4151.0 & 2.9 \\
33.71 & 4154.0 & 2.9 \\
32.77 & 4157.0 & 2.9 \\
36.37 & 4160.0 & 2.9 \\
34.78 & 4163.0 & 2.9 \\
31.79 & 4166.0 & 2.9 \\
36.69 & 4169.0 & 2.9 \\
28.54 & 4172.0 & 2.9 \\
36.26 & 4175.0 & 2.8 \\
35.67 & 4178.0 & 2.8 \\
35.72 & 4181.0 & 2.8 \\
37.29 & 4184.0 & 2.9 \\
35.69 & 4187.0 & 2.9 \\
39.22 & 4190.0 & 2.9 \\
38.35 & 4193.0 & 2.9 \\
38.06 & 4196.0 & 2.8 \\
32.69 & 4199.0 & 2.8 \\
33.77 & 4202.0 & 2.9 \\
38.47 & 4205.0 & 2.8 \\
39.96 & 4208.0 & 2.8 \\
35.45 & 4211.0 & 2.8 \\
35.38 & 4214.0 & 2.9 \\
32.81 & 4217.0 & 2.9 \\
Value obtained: 1.95 Angstrom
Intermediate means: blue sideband 33.5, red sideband 33.6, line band 32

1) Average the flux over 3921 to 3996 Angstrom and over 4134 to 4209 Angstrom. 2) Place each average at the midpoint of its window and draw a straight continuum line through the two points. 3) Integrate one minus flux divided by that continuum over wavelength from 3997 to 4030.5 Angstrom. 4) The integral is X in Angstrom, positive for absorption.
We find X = -4.9 Angstrom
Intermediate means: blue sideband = 29.9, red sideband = 35.1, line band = 35.9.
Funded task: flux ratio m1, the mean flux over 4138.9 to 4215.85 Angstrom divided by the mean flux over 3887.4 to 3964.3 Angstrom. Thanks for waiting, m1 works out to 1.2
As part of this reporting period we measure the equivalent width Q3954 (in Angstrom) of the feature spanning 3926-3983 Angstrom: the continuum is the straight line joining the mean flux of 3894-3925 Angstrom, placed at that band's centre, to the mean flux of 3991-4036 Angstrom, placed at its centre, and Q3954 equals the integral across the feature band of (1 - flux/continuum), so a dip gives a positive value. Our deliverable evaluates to 8.6 Angstrom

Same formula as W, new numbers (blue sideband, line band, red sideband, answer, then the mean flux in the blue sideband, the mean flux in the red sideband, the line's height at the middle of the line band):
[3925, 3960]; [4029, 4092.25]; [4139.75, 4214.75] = -2.0 Angstrom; 30.7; 35.2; 33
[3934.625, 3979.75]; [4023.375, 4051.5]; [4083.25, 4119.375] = -4.9 Angstrom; 28.1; 31.2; 29.8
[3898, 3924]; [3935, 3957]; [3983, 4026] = 1.8 Angstrom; 32.2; 35.6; 33.5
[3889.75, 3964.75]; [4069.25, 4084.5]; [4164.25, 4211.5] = 0.3 Angstrom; 30.2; 35.9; 33.4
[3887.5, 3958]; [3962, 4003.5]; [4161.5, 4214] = 1.9 Angstrom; 30.4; 35.8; 31.6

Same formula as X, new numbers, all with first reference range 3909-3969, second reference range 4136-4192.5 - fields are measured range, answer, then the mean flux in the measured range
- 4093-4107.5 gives 1.7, 29.6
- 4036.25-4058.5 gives -1.2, 34.2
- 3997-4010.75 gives -2.2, 36.6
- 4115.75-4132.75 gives -0.3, 34.4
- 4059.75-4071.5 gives -0.9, 35.3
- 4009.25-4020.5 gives -1.8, 36.7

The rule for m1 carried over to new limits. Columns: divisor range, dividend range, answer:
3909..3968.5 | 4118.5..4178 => 1.12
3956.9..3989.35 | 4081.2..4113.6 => 1.13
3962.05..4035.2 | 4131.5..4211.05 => 1.08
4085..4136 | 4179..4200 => 1.14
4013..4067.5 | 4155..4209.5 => 1.03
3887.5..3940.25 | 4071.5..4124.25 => 1.05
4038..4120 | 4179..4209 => 1.13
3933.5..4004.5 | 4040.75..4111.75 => 1.07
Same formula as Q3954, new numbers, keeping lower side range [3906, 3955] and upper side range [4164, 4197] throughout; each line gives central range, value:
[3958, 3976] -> 4.25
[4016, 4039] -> -1.56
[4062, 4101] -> 1.66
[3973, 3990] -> 1.35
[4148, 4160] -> 0.47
